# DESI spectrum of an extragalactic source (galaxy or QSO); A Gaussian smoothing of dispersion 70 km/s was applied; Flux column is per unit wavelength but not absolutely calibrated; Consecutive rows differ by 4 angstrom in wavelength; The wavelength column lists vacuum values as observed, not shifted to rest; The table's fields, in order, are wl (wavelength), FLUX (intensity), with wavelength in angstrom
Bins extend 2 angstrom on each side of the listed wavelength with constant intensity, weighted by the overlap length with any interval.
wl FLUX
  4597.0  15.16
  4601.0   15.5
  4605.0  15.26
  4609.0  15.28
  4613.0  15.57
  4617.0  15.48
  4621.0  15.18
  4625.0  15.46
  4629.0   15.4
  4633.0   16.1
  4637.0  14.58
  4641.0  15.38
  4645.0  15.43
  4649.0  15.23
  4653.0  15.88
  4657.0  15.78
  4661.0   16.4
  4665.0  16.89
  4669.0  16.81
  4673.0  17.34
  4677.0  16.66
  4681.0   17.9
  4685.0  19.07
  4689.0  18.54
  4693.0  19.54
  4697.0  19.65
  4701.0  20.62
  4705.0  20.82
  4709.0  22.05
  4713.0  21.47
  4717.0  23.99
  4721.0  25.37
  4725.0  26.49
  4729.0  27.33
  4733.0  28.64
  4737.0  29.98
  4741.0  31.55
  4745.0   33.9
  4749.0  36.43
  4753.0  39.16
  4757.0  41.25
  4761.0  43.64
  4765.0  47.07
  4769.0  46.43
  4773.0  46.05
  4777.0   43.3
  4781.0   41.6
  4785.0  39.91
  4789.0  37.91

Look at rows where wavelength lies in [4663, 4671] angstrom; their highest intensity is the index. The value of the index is 16.89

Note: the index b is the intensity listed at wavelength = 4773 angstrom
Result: 46.05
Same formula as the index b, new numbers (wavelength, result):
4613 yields 15.57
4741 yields 31.55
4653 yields 15.88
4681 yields 17.9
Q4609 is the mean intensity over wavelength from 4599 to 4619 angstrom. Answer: 15.4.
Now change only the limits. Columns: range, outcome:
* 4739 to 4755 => 35.3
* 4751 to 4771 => 43.5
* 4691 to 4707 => 20.2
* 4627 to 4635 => 15.8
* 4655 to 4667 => 16.4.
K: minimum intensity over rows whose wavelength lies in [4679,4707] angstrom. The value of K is 17.9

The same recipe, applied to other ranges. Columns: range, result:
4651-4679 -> 15.78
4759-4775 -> 43.64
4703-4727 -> 20.82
